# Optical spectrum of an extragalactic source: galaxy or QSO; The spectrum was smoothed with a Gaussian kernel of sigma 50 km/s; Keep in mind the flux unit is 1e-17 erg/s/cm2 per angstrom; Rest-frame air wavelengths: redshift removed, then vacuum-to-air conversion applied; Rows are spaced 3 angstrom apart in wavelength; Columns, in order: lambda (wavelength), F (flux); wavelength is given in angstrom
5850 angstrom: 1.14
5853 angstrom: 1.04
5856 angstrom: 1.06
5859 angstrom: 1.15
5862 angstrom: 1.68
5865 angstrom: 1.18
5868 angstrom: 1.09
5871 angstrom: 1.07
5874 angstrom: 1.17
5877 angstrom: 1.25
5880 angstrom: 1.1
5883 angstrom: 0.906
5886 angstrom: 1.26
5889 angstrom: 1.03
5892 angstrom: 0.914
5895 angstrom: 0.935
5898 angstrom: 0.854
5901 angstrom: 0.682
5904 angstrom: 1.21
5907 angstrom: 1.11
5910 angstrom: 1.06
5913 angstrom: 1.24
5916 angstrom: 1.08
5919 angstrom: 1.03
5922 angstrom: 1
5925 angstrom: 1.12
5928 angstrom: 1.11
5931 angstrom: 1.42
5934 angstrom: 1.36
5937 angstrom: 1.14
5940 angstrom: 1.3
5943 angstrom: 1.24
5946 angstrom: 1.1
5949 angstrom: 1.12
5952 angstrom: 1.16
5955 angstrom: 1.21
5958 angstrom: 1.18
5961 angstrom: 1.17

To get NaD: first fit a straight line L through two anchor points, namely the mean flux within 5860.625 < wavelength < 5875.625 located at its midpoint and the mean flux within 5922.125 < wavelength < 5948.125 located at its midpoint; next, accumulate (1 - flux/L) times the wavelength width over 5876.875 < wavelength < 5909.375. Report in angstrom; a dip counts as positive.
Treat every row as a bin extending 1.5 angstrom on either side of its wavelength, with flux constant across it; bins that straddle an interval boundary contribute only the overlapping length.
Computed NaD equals 5.60 angstrom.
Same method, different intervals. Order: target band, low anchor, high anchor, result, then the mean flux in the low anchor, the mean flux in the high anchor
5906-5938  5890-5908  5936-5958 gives -2.8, 0.949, 1.18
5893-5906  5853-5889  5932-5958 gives 2.8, 1.16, 1.21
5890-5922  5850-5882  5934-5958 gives 4.6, 1.17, 1.19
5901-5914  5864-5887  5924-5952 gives 0.8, 1.12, 1.21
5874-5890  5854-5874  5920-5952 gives 1.0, 1.2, 1.19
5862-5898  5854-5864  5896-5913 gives 1.8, 1.28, 1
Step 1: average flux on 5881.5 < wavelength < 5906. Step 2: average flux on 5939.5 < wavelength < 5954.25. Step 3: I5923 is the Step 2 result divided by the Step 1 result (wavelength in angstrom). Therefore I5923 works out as 1.21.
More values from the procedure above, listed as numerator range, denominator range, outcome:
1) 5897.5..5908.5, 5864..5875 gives 0.87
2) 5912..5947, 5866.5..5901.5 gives 1.14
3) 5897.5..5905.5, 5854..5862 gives 0.76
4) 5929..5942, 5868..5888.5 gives 1.16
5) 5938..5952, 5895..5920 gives 1.15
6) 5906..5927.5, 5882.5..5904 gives 1.14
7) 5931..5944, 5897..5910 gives 1.31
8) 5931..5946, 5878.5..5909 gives 1.26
